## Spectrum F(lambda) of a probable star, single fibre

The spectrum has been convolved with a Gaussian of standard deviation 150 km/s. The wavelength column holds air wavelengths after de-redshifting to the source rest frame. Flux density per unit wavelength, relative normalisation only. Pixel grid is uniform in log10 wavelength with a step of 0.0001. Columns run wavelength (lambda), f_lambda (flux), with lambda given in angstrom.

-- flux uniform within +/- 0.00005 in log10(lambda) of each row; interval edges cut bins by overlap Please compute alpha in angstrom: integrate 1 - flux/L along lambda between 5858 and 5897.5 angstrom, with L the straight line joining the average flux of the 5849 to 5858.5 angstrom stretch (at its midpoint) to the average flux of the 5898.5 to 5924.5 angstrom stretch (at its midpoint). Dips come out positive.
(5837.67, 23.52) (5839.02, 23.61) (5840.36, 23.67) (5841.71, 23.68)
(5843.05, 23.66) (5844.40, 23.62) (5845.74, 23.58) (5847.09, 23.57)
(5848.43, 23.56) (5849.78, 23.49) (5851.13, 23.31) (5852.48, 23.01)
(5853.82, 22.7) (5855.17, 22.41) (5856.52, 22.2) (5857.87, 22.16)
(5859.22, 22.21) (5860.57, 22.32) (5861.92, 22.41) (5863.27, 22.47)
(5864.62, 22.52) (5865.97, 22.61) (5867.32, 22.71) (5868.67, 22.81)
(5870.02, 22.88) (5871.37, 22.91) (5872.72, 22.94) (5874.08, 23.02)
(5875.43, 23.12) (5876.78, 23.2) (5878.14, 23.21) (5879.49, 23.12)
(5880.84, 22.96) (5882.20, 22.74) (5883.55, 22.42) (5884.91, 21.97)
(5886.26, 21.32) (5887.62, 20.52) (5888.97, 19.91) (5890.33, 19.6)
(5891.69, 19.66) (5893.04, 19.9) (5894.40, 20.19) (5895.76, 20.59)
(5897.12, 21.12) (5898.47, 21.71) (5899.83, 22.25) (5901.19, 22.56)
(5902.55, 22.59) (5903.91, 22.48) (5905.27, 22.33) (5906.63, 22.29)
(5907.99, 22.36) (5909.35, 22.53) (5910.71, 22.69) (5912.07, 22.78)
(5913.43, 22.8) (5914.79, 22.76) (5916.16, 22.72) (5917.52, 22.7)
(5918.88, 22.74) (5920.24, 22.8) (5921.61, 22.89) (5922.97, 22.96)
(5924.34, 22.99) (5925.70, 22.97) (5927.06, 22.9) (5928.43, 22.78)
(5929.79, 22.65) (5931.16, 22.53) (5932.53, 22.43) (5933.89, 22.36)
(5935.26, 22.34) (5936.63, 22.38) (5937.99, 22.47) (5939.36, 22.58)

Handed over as 1.2 angstrom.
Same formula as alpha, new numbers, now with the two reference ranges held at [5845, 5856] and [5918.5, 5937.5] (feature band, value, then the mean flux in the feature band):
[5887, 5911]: 1.6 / 21.4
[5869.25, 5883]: 0.0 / 23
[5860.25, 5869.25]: 0.2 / 22.6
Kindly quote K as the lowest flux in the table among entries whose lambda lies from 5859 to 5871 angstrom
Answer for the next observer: 22.21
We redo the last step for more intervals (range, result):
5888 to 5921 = 19.6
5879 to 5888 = 20.52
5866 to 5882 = 22.71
